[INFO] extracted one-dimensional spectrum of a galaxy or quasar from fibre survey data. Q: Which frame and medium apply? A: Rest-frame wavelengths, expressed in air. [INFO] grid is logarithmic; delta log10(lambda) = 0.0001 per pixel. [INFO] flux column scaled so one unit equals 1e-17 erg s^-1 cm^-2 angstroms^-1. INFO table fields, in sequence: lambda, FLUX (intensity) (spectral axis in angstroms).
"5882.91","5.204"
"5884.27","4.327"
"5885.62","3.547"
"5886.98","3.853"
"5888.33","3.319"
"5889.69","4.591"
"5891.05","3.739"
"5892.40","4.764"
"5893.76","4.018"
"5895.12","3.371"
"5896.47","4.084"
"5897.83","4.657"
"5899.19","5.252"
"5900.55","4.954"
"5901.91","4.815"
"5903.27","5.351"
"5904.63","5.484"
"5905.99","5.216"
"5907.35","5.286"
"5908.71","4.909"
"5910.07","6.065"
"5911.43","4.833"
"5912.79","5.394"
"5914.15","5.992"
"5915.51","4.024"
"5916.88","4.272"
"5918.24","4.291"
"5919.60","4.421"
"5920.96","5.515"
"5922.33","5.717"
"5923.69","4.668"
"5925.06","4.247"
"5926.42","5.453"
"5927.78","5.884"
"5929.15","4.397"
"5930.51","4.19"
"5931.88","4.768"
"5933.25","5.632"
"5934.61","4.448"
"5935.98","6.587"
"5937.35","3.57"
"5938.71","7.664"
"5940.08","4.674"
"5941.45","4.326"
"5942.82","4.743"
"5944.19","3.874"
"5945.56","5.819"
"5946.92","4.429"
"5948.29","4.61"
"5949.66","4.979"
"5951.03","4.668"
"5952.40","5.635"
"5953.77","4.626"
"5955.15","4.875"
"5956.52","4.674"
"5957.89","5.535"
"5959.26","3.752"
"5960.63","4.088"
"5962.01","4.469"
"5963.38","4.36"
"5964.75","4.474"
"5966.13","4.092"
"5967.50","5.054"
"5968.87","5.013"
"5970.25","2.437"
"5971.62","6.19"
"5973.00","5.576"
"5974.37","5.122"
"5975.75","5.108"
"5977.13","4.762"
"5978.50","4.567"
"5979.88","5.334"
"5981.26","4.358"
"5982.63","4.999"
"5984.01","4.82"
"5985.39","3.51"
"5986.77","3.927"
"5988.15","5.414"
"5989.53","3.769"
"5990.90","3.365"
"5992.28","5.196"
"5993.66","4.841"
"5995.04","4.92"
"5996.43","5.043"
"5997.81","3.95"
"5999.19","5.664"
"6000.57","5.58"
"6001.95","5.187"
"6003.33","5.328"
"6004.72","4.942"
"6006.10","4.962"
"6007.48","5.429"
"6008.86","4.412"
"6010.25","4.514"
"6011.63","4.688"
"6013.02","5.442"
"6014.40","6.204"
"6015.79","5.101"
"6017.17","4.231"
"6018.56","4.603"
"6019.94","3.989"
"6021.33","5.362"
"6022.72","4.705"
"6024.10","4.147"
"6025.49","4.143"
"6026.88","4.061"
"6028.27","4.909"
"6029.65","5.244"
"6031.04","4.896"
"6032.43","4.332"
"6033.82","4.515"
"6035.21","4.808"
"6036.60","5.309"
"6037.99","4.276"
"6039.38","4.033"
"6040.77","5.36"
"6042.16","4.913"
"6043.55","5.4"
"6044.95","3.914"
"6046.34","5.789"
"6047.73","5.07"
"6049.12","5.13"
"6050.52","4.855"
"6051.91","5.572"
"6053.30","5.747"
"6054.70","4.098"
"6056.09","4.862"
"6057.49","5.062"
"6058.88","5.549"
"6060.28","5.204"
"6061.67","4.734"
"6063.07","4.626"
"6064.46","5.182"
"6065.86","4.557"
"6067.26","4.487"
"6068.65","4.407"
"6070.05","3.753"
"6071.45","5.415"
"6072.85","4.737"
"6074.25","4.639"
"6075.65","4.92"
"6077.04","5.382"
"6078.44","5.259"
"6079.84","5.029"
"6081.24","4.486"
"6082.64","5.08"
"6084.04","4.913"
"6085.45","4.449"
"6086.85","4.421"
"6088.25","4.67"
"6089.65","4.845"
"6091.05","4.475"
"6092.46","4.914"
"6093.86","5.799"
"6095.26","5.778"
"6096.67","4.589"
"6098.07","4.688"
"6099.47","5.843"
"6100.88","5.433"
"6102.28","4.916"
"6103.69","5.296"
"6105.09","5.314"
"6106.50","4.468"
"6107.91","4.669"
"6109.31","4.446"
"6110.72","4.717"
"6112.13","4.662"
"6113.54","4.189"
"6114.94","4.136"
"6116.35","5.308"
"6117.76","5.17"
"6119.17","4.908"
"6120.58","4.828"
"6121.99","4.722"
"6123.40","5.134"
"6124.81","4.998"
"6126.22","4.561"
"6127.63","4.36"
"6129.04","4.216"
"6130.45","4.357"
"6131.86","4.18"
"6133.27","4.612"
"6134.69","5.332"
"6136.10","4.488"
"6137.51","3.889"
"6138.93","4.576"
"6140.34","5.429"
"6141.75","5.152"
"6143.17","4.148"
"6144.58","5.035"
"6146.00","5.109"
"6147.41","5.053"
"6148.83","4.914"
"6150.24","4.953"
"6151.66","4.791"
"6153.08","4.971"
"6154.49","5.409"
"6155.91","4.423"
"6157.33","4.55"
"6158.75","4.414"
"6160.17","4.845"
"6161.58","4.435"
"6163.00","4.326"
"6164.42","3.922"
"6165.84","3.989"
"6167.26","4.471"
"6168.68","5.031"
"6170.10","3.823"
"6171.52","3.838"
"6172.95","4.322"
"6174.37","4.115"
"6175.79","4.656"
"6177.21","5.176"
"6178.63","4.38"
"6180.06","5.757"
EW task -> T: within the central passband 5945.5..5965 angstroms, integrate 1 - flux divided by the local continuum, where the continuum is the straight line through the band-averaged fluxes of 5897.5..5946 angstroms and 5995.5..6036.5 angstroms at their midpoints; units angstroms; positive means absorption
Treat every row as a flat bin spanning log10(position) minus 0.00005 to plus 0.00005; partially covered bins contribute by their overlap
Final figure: 1.0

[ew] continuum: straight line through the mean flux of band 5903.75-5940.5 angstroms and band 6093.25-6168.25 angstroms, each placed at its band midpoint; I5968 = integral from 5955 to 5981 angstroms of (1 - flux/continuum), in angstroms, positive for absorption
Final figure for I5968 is 1.7 angstroms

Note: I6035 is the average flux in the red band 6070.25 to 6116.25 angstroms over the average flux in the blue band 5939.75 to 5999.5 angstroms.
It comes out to 1.0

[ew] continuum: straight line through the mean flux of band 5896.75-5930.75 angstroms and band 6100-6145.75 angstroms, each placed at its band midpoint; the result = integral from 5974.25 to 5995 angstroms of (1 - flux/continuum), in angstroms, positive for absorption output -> 1.3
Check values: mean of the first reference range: 5.01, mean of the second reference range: 4.75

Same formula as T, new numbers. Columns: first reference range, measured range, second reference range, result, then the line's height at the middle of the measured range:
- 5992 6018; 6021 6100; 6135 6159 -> 1.2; 4.94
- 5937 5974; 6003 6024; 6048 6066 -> 0.1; 4.92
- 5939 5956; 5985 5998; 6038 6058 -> 1.2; 4.89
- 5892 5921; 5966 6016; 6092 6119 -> 0.6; 4.9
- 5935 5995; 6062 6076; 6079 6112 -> 0.6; 4.88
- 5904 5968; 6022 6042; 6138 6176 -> 0.6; 4.78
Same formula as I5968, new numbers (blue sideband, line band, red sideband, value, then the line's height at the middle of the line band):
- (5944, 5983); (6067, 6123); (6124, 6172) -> -2.50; 4.65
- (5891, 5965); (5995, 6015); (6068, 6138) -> -1.05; 4.83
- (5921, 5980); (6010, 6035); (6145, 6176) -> 0.15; 4.76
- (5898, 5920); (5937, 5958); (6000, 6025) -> 0.29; 4.99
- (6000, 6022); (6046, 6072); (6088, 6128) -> 0.05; 4.95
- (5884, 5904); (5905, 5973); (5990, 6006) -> -4.84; 4.57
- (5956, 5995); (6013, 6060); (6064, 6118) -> -1.29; 4.74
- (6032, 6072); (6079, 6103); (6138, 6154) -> -0.39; 4.88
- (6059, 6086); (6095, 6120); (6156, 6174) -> -1.44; 4.63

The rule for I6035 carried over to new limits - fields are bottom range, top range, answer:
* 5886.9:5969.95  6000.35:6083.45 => 1.02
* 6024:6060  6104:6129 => 0.97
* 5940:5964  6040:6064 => 1.08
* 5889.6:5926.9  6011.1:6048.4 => 0.99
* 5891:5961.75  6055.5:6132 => 0.99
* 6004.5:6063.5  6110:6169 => 0.96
